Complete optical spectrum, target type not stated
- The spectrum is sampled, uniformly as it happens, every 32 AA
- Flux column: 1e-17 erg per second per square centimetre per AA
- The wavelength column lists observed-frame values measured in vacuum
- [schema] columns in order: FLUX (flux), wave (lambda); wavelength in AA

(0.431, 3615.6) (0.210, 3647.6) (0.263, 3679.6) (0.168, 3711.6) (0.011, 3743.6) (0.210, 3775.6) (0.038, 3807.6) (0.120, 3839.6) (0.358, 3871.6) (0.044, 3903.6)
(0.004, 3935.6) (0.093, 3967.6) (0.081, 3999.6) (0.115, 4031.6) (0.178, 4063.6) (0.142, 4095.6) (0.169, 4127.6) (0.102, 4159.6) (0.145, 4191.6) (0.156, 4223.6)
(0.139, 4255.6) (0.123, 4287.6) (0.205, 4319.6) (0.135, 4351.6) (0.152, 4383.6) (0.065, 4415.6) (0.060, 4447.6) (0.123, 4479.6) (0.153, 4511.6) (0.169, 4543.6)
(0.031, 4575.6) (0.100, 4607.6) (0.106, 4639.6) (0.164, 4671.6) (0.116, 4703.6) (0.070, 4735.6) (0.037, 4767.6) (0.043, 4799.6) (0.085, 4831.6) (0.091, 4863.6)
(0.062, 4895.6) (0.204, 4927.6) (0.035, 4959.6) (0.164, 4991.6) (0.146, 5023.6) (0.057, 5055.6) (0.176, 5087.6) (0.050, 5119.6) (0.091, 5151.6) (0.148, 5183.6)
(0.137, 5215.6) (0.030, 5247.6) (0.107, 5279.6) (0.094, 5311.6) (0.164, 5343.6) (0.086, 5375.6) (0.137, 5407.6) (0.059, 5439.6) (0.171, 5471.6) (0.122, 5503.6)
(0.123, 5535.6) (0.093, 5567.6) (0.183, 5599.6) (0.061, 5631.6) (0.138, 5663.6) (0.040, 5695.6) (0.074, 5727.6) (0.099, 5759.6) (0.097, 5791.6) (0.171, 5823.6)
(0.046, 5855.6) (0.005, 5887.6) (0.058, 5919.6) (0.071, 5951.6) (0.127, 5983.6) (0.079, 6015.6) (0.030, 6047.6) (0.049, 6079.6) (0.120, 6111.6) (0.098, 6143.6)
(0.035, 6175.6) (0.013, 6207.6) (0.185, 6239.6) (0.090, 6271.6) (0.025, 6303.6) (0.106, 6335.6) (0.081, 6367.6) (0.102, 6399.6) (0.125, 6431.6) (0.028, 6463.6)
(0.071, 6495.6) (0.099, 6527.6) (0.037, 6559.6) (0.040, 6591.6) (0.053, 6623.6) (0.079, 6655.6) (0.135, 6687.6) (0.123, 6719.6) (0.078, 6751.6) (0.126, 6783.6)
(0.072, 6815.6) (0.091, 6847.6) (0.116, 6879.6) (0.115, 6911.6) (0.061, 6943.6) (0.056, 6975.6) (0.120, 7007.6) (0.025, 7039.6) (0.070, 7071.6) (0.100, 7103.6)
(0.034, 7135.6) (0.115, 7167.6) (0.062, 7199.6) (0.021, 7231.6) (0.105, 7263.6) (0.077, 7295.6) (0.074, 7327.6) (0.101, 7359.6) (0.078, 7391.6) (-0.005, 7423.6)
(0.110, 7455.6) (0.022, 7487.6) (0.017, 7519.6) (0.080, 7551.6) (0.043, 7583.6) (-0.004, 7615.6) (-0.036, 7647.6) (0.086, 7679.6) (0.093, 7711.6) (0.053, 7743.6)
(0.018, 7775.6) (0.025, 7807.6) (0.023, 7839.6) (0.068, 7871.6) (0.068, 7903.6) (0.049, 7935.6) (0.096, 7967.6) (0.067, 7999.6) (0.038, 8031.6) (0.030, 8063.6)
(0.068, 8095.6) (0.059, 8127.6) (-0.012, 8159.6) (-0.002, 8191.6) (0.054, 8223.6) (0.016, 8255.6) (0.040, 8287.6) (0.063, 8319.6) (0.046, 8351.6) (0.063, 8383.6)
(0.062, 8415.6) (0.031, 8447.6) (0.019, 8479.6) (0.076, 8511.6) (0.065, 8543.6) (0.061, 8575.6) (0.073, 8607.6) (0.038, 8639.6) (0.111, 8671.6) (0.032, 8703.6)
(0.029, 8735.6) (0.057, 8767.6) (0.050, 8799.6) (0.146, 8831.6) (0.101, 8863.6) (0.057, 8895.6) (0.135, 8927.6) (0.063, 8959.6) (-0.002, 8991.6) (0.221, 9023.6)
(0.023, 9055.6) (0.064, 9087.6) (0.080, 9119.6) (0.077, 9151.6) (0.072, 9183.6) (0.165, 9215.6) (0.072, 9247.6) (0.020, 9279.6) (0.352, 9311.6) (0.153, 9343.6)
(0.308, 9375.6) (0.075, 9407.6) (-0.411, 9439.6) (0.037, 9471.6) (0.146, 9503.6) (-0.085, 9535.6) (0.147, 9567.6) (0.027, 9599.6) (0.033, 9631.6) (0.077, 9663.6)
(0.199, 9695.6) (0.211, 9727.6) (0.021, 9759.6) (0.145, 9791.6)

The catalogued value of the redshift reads 1.421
